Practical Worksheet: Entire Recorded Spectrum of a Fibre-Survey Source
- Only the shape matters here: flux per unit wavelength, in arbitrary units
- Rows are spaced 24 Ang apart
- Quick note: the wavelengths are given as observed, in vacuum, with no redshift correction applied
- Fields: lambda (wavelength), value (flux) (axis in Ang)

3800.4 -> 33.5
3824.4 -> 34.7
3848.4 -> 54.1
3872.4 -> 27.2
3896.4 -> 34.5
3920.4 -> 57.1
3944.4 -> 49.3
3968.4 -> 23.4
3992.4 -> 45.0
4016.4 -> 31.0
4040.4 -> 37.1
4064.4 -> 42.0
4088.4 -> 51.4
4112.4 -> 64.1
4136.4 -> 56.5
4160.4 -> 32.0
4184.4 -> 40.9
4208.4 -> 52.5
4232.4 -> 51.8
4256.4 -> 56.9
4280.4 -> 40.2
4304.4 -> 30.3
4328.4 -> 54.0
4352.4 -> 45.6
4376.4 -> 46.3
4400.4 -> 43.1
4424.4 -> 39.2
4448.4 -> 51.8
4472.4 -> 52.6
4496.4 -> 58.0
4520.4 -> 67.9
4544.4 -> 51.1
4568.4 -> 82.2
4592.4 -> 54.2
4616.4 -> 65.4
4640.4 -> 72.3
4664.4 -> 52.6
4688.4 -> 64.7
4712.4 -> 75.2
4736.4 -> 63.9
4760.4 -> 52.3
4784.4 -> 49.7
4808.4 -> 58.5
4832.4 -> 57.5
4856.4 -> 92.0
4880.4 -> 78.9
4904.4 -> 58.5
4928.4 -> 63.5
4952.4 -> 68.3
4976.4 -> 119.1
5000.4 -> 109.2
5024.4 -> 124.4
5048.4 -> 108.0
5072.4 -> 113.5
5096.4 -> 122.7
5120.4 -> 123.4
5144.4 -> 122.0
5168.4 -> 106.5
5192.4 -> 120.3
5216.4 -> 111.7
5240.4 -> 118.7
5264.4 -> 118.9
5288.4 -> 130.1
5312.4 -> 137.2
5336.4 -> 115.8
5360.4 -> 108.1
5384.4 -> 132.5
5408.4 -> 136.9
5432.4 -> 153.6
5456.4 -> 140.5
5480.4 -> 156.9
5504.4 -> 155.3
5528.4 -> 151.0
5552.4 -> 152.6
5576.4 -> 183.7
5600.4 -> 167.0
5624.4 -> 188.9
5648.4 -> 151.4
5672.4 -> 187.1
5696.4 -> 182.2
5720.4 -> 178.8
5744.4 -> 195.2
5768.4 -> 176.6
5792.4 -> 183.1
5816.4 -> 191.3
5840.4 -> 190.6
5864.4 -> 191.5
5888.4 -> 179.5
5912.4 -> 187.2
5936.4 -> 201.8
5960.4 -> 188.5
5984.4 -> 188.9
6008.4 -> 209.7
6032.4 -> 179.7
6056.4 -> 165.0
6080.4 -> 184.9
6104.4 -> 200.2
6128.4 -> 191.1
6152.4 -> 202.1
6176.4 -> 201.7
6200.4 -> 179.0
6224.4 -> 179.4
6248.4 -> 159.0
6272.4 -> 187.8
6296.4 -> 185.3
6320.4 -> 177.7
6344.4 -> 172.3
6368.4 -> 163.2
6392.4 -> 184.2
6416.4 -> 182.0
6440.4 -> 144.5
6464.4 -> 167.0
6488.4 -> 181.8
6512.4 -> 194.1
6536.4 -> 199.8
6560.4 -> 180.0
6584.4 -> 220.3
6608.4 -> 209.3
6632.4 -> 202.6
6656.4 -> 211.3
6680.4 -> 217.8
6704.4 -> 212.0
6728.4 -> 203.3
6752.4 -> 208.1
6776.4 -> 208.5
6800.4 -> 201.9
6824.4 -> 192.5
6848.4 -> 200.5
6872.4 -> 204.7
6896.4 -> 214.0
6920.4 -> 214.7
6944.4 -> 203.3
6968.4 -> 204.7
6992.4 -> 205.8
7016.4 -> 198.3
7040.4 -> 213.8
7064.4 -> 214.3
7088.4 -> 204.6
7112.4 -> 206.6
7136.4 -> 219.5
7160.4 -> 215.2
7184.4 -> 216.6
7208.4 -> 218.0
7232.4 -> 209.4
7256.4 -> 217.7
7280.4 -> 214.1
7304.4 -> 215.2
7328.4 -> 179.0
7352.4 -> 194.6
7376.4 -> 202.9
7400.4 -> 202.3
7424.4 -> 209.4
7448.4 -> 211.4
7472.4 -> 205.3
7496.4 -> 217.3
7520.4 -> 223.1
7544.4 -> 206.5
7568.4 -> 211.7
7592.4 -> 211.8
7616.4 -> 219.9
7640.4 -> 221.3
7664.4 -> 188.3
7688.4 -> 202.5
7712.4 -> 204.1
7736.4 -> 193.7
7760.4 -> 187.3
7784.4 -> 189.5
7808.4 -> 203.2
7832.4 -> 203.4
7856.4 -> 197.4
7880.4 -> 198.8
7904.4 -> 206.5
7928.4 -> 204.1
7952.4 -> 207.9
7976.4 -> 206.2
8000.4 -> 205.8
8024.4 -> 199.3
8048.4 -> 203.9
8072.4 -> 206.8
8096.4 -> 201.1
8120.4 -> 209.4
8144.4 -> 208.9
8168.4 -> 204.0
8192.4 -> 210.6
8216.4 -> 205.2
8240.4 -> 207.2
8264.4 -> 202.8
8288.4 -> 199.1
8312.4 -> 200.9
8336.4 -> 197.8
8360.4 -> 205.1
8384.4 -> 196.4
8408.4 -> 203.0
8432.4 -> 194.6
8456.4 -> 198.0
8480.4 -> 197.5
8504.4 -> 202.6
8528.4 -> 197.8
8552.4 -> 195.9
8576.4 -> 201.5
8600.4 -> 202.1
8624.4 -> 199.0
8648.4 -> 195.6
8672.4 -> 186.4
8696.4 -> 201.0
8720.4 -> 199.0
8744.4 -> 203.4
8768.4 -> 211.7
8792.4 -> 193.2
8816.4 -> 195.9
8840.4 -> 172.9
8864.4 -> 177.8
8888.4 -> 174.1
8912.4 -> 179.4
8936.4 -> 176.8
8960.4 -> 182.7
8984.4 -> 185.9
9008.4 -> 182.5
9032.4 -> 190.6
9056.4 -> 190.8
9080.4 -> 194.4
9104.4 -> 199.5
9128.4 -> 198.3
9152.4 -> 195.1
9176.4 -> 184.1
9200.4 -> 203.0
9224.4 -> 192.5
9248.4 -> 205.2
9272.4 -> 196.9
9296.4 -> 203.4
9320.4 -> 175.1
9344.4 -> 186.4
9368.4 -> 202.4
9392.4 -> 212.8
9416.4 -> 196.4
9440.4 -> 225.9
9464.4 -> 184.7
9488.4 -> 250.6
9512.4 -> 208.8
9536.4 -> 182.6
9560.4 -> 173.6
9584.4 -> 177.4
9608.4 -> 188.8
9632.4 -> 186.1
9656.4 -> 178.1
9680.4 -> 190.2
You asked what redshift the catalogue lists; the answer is 0.244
